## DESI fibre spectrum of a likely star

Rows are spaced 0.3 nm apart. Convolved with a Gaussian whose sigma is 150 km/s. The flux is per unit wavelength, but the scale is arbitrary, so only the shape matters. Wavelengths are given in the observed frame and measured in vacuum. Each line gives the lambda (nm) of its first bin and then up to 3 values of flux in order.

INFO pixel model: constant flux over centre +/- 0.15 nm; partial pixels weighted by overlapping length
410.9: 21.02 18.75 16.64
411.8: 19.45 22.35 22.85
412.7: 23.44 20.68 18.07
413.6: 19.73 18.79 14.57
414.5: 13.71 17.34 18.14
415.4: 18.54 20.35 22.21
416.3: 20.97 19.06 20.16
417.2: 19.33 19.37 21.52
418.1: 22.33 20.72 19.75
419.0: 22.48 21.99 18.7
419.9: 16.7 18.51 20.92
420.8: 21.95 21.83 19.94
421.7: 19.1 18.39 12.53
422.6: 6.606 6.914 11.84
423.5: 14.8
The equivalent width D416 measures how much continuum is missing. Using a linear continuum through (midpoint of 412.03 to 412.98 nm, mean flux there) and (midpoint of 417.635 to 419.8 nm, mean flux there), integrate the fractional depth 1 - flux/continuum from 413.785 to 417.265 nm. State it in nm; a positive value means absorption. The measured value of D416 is 0.51 nm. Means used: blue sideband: 22.6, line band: 18.6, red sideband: 21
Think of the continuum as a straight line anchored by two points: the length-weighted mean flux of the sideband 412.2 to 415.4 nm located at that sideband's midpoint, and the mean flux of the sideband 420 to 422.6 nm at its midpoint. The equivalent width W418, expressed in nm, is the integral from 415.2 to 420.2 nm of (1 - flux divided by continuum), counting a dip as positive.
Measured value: -0.44 nm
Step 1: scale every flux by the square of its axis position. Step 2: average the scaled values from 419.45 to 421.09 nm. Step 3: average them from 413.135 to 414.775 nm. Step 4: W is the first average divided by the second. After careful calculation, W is 1.2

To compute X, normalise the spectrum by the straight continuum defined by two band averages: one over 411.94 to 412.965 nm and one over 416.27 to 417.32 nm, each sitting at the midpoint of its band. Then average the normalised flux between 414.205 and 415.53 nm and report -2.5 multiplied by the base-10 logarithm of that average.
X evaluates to 0.25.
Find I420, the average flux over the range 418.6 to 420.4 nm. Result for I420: 19.7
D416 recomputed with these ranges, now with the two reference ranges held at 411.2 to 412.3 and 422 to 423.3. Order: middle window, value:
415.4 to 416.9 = -0.430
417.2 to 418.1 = -0.370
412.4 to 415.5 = -0.137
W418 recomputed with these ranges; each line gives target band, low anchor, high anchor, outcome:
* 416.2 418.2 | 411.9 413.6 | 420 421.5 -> 0.05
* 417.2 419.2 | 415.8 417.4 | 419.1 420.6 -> -0.11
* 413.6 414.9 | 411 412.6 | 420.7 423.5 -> 0.17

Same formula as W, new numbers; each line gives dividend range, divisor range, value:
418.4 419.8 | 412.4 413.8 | 1.02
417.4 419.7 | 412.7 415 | 1.19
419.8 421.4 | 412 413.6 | 0.98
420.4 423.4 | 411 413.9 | 0.82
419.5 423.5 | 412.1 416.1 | 0.88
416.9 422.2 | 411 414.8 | 1.09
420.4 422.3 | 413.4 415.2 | 1.20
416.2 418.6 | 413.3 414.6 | 1.22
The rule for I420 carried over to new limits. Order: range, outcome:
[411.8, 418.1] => 19.6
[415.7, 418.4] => 20.6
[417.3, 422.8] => 19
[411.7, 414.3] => 20.1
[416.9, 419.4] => 20.9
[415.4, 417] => 20.4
